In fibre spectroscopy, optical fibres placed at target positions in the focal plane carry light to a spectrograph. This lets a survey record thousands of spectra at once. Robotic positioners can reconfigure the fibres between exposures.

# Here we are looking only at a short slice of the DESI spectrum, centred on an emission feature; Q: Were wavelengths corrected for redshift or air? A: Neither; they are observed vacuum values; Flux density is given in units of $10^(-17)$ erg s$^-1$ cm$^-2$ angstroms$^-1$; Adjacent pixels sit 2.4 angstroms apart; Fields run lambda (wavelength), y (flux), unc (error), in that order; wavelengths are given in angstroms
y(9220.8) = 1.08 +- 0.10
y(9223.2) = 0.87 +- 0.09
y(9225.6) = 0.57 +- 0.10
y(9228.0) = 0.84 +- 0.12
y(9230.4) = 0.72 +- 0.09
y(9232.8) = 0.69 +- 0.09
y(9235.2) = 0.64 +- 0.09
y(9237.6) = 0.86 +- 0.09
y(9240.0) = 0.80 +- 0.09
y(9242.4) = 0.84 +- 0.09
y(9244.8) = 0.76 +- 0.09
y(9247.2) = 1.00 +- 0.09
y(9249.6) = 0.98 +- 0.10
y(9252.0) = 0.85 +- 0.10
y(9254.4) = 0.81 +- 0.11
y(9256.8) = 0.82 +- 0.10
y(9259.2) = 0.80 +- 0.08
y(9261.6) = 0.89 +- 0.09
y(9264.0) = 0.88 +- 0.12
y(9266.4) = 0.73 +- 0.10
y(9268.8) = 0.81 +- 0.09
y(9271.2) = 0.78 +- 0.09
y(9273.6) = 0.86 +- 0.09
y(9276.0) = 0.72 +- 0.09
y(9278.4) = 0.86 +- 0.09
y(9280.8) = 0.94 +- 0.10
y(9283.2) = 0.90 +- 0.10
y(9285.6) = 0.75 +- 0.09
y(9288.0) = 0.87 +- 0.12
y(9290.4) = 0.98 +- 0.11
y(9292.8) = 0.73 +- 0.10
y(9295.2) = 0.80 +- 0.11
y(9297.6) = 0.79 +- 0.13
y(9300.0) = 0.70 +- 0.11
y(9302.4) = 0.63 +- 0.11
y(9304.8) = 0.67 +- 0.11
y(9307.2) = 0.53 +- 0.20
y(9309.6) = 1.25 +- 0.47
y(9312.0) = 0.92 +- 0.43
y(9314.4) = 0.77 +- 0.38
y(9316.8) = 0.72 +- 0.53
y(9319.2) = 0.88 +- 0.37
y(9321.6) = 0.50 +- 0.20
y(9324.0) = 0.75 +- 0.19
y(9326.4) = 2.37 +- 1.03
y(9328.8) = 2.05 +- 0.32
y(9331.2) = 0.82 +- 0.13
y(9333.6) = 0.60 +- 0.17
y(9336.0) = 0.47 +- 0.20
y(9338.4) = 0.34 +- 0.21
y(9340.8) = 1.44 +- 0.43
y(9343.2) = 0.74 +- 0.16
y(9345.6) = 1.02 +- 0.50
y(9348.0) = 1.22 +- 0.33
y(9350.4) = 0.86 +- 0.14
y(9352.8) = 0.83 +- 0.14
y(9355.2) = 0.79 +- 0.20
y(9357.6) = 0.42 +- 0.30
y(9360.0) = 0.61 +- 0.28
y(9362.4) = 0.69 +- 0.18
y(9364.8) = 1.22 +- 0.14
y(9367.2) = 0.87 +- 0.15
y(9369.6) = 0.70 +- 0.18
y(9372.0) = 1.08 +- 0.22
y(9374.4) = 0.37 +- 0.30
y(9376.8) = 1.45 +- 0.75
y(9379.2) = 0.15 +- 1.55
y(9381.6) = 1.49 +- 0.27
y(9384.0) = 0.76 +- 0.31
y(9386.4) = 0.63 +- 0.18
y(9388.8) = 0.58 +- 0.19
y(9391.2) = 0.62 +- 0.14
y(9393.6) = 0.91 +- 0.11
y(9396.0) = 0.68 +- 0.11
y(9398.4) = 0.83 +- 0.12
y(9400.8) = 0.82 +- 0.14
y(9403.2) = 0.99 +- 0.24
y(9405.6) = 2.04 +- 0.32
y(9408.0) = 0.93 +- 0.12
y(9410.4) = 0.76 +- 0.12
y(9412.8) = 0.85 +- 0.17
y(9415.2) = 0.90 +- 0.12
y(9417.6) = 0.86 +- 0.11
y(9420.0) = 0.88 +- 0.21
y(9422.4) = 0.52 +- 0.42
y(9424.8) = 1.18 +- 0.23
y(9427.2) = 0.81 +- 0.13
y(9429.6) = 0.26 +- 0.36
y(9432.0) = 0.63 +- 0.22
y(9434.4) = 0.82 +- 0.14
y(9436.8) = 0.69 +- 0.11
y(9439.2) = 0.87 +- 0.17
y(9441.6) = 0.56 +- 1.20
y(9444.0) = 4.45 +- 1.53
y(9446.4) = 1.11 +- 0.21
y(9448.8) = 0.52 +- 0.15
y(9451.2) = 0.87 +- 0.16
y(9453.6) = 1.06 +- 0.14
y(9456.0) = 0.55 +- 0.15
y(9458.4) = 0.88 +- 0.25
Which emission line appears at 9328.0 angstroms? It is H-beta 4861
